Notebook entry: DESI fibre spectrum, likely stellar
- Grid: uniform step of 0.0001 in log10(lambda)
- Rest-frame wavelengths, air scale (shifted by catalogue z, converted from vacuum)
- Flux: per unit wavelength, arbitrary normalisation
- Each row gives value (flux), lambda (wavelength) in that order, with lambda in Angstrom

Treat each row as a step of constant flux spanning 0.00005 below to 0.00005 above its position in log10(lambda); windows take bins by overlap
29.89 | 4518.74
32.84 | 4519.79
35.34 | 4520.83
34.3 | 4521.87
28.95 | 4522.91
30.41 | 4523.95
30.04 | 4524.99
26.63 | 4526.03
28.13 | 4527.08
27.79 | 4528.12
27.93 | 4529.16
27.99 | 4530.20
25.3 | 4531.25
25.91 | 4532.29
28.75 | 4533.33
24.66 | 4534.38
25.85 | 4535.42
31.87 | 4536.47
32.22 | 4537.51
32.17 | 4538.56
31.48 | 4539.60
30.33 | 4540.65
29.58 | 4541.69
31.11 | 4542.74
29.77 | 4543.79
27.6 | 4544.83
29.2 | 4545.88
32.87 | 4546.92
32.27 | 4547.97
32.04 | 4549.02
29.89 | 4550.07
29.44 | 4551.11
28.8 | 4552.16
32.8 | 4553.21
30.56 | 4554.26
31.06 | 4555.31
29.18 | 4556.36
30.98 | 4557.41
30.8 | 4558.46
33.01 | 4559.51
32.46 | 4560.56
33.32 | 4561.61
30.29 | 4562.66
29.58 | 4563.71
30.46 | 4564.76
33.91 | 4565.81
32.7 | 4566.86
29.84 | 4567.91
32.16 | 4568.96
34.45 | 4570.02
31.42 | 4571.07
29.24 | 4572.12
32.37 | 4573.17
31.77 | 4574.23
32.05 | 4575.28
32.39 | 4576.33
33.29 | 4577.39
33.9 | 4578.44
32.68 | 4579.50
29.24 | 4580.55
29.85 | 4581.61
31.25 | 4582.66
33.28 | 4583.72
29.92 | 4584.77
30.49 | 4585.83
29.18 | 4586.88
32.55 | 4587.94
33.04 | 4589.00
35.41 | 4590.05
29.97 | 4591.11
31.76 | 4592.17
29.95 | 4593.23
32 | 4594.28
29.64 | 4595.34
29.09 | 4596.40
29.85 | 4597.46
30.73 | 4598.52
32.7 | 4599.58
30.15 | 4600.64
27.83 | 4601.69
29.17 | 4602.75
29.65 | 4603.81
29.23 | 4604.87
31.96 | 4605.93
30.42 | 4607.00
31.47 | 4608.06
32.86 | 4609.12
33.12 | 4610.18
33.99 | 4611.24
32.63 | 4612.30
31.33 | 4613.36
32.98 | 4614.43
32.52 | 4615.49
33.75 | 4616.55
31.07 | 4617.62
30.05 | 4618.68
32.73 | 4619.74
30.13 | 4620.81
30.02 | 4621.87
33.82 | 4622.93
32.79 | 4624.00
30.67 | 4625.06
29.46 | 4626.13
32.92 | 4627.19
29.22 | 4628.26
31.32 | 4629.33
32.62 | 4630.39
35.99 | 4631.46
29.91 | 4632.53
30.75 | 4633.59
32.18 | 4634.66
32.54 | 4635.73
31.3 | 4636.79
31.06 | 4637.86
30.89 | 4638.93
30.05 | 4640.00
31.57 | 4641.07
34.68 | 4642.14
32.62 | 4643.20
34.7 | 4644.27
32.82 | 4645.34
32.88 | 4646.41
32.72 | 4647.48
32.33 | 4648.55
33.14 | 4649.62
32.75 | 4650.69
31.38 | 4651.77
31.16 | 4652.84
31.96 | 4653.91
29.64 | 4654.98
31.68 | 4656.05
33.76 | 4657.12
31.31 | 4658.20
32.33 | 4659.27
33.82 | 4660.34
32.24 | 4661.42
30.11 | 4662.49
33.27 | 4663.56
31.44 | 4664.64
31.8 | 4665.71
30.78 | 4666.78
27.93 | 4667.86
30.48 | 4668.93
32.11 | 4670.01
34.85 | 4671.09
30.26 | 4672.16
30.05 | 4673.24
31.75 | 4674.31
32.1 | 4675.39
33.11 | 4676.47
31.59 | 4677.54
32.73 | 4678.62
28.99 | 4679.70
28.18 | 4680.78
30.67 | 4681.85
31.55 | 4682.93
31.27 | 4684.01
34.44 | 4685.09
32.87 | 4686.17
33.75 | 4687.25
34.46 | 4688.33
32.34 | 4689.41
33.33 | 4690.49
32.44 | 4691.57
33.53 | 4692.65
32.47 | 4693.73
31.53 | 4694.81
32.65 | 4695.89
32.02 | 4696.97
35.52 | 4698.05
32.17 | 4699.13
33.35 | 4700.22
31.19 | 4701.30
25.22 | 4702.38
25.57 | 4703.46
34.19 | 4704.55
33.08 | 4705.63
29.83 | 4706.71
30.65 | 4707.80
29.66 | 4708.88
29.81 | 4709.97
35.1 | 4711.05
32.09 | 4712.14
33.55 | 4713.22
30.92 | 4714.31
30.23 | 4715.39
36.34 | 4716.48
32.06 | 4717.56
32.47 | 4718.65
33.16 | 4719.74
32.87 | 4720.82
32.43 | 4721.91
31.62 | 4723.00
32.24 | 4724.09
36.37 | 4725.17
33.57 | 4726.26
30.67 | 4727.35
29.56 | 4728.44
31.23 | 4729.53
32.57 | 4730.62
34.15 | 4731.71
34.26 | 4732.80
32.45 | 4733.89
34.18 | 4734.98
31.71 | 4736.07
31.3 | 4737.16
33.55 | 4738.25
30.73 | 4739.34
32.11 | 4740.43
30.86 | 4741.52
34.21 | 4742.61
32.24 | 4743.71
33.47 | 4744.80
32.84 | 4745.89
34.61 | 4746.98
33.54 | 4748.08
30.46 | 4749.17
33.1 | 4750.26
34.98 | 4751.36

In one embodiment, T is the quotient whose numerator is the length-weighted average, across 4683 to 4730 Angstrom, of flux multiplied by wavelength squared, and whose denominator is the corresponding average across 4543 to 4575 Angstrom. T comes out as 1.10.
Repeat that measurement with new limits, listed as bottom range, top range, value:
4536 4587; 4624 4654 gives 1.06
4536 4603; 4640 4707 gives 1.07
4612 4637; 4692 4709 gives 1.02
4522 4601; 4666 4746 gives 1.11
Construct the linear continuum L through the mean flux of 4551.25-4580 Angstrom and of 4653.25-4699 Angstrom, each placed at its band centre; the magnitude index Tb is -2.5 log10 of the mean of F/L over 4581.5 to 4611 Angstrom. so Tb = 0.03 mag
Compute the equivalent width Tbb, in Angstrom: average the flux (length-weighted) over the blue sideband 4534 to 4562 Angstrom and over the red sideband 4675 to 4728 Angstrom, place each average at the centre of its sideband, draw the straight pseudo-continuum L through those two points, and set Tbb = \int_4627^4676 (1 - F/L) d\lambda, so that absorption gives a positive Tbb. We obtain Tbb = -0.5 Angstrom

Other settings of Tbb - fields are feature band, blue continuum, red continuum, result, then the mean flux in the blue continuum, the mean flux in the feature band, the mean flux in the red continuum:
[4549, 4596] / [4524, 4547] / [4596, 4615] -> -2.1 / 28.9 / 31.4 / 31.1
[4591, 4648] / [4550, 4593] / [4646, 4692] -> 0.3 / 31.5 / 31.5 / 31.9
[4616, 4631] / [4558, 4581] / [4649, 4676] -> 0.1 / 31.9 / 31.5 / 31.7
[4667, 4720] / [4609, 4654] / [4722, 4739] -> 1.0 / 32.1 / 31.8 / 32.6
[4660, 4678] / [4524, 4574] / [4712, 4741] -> 0.1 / 30.2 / 31.6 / 32.5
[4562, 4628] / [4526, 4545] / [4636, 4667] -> -2.1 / 28.8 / 31.4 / 32.1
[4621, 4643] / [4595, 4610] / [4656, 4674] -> -0.5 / 30.4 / 31.7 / 31.7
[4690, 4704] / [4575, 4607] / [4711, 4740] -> 0.3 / 31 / 31.6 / 32.6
